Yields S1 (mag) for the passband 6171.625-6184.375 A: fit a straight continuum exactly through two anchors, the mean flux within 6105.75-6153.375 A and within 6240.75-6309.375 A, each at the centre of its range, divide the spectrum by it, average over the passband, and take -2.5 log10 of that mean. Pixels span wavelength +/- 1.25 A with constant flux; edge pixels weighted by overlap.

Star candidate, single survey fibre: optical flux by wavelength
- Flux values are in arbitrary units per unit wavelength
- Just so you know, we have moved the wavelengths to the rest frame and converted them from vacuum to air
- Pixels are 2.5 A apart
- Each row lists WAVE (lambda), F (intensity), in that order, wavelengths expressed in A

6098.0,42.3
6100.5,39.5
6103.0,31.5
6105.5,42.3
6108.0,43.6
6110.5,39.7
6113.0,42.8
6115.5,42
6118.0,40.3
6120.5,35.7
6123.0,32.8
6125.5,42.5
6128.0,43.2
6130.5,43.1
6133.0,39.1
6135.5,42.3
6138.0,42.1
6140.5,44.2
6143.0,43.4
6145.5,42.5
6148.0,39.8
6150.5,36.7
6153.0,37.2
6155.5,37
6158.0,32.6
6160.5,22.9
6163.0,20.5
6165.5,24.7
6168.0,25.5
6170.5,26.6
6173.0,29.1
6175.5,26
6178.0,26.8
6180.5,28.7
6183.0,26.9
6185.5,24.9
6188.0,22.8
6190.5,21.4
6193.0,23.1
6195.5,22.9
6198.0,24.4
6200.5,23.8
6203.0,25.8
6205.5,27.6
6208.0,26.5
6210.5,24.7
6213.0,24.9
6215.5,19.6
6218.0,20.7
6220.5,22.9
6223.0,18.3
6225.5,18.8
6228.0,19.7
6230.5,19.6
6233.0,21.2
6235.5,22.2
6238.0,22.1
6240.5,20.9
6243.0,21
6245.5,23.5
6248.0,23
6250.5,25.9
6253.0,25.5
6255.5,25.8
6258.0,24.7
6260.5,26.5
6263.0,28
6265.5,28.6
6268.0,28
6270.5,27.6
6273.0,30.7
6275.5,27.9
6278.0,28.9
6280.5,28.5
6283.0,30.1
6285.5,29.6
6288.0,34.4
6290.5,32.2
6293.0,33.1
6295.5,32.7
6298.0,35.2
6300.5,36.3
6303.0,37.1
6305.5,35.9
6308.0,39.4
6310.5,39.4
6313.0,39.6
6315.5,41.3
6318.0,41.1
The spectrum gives 0.32 mag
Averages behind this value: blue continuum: 40.8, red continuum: 29.5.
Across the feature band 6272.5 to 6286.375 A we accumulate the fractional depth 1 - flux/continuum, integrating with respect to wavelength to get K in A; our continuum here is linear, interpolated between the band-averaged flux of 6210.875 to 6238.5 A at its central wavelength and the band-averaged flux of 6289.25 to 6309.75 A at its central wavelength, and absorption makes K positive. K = 1.0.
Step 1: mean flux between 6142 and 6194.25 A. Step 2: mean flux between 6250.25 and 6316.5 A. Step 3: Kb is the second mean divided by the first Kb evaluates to 1.1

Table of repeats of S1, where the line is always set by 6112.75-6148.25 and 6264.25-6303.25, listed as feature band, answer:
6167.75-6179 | 0.382 mag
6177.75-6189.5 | 0.408 mag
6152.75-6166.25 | 0.338 mag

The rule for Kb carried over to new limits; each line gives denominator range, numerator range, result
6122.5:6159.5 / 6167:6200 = 0.63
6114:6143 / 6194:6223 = 0.58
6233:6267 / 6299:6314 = 1.56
